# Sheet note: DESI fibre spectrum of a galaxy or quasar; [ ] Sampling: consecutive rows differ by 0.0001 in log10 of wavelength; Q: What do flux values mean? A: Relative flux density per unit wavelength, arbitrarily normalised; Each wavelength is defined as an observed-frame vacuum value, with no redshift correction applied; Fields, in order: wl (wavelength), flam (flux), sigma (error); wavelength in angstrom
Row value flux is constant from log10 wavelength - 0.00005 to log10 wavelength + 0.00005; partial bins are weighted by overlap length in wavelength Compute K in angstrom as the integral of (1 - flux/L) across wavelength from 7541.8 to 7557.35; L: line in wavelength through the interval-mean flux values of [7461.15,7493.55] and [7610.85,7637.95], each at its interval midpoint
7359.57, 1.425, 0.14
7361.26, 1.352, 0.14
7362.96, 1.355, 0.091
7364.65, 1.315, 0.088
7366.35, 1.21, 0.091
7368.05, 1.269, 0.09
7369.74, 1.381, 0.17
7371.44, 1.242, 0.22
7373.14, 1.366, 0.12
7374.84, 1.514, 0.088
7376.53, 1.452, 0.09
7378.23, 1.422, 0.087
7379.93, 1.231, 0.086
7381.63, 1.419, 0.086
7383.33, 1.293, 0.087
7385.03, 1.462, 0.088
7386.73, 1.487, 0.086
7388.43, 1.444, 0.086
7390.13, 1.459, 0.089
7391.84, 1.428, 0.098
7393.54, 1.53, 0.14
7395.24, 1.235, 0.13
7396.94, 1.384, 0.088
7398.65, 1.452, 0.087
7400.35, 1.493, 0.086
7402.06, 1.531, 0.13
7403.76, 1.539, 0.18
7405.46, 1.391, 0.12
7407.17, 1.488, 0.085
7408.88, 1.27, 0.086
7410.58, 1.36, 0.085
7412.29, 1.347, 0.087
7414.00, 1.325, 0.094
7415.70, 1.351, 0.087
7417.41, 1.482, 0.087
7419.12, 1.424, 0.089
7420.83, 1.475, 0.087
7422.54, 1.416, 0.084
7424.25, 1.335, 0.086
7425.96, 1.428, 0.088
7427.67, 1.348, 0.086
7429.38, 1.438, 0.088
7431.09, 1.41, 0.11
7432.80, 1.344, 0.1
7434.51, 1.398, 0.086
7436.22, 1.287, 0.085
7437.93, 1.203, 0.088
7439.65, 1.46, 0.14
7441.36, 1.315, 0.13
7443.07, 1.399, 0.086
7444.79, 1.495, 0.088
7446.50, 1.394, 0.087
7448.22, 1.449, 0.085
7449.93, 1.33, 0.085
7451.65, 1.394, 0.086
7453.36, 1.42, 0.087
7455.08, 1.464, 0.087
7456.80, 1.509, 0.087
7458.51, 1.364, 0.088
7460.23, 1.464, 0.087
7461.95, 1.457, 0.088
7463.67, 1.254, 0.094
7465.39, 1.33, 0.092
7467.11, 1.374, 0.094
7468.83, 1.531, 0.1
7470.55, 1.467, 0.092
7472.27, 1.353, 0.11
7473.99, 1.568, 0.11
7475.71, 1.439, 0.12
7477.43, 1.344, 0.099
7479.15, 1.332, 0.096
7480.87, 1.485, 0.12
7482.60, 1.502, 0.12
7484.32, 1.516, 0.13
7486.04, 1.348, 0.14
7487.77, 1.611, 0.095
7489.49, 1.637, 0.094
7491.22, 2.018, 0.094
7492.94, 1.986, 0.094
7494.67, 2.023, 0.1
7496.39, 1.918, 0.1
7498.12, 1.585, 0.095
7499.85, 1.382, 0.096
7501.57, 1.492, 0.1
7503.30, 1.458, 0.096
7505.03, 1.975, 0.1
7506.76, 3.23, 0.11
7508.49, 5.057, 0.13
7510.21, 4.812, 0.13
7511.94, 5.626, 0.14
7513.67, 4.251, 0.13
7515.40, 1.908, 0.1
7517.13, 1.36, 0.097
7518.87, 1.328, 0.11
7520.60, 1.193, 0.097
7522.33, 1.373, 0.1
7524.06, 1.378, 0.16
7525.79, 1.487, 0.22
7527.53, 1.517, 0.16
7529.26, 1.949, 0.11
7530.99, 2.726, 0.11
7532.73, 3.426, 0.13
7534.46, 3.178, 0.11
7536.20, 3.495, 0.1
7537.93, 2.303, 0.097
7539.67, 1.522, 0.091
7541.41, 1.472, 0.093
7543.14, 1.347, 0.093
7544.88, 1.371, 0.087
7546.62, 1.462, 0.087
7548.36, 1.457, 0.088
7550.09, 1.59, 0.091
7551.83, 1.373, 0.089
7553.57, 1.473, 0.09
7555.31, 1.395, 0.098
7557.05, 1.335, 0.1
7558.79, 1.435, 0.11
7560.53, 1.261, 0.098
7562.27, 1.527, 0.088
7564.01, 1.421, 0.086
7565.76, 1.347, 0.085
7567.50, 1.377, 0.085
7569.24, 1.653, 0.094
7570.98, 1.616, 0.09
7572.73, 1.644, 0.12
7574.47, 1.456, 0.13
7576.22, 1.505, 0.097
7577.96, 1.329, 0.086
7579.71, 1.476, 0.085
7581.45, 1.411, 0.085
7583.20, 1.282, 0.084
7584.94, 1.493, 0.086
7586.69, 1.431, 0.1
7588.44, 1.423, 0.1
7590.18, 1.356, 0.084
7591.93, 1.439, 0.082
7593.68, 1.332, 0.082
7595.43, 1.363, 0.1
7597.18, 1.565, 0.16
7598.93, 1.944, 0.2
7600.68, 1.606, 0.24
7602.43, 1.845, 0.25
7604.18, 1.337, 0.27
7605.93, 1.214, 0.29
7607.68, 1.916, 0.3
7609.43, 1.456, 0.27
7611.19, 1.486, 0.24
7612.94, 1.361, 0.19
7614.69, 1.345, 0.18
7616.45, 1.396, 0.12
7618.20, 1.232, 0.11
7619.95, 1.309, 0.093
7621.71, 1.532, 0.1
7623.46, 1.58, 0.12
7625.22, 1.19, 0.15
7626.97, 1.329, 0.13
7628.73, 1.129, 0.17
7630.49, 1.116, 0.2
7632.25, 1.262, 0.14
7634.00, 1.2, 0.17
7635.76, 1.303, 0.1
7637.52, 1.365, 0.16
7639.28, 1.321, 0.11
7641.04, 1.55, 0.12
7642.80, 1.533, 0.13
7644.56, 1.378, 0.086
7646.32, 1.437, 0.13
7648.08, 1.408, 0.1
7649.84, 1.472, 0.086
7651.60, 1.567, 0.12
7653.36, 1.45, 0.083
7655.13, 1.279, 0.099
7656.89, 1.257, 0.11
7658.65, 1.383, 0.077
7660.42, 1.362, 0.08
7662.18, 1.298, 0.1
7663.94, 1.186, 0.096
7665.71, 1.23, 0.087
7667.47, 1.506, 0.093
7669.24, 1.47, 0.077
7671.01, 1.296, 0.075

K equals -0.2 angstrom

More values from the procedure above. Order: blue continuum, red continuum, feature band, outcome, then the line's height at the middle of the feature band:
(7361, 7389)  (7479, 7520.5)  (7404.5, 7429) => 3.9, 1.66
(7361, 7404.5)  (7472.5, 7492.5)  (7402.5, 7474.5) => 3.4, 1.47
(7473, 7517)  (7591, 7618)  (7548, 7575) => 4.8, 1.78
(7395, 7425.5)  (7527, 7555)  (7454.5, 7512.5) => -4.9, 1.72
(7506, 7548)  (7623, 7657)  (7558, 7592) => 9.1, 1.98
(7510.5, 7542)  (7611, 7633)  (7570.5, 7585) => 2.7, 1.8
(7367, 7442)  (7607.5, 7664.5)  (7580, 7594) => -0.3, 1.37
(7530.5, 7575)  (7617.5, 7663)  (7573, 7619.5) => 2.7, 1.55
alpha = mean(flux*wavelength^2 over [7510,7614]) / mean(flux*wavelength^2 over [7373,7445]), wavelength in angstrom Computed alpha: 1.30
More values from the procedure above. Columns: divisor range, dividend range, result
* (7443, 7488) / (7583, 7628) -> 1.06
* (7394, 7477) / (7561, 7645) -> 1.06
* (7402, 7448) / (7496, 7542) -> 1.76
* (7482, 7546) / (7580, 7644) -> 0.67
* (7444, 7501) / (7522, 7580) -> 1.15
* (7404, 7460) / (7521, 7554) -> 1.39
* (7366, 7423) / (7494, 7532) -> 1.71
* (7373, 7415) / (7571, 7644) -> 1.07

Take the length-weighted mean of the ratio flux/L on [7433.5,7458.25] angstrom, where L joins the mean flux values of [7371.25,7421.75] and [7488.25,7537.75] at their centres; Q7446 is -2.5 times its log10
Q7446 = 0.29 mag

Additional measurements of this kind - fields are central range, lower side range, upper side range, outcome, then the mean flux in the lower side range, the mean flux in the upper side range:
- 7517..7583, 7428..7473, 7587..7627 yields -0.154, 1.4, 1.46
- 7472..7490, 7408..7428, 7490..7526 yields 0.362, 1.38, 2.33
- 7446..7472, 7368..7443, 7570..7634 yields -0.005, 1.4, 1.43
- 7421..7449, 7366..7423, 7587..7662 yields 0.014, 1.4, 1.41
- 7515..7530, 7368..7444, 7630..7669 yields -0.078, 1.4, 1.36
